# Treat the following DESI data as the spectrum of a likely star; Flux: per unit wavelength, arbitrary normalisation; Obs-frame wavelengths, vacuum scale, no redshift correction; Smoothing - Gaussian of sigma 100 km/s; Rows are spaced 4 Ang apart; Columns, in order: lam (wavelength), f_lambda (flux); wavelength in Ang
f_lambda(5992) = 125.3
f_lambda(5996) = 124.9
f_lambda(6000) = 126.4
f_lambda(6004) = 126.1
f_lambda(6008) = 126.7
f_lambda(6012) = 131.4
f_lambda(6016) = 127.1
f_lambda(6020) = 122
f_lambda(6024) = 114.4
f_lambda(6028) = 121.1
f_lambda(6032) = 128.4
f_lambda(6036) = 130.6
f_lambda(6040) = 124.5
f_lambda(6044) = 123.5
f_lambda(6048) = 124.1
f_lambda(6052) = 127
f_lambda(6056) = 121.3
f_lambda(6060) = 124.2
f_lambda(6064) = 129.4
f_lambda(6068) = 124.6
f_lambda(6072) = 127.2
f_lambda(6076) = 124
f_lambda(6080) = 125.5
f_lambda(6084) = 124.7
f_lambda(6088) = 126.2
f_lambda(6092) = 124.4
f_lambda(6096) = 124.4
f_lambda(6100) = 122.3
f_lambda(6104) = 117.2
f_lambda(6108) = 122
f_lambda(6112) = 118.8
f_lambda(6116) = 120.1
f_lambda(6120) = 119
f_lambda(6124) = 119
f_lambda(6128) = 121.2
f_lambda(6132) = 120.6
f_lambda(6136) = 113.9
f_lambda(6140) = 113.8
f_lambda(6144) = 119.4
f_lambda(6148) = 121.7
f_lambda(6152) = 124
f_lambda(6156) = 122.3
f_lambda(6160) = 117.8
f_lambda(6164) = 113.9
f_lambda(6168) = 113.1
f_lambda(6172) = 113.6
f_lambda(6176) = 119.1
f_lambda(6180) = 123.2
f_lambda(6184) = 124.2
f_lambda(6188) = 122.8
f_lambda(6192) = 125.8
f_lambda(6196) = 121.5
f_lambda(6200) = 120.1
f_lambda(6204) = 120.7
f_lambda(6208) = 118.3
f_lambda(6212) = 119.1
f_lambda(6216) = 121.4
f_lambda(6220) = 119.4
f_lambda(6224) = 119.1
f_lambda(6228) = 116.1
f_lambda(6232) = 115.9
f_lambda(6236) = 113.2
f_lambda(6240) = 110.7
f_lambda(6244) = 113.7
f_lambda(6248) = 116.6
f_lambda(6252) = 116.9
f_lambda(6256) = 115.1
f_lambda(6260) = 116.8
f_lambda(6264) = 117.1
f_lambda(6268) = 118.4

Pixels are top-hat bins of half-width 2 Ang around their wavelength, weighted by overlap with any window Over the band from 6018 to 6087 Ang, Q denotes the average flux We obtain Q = 125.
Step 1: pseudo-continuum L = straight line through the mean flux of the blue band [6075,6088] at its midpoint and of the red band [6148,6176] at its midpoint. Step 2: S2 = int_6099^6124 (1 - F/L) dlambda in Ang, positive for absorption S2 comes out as 0.5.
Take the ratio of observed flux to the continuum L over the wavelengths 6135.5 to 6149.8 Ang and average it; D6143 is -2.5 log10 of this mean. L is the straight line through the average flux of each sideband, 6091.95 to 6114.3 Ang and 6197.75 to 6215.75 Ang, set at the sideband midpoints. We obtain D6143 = 0.03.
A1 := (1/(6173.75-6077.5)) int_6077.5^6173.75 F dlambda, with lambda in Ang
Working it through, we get 120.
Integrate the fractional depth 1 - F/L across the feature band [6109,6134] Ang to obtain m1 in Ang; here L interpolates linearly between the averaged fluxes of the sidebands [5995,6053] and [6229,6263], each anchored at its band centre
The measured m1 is 0.2 Ang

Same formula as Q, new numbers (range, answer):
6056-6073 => 126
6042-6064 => 125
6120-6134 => 120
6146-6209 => 120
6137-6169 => 118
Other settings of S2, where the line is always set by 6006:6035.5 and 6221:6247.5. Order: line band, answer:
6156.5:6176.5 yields 0.4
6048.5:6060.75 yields -0.1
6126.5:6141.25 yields 0.3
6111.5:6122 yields 0.1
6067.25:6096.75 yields -0.8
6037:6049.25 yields -0.1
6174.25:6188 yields -0.6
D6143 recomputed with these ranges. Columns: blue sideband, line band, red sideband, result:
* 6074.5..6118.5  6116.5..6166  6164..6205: 0.022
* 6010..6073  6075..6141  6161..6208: 0.013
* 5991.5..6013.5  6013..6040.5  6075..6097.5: 0.017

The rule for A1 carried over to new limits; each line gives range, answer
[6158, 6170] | 115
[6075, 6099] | 125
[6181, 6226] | 121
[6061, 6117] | 124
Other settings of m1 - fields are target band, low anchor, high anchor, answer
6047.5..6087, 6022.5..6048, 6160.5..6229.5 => -0.71 Ang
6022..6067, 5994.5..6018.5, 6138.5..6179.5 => 0.14 Ang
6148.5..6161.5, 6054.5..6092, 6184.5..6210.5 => 0.14 Ang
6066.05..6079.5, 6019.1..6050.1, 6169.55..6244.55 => -0.30 Ang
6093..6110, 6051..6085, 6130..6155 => 0.12 Ang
